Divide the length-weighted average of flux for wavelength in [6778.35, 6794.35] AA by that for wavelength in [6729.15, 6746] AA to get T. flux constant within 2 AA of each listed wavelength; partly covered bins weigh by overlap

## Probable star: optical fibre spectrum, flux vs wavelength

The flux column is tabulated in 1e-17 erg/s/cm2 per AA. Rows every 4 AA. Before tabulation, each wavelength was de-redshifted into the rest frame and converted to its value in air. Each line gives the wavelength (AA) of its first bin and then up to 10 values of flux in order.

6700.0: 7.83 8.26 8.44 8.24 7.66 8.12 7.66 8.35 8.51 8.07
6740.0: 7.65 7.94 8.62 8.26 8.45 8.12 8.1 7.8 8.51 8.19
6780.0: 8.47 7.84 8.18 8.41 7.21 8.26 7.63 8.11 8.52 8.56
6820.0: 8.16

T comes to 1.02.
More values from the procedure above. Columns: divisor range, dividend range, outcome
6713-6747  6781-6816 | 1.01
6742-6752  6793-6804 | 0.94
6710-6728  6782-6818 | 1.01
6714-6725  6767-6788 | 1.05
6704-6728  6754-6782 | 1.02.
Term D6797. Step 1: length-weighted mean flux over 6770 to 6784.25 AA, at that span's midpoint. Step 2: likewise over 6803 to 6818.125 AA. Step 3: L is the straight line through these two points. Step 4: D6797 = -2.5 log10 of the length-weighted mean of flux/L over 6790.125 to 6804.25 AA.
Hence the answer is 0.05 mag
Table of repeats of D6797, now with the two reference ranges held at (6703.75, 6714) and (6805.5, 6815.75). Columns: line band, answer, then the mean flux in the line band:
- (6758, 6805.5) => 0.03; 8.06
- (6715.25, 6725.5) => 0.06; 7.84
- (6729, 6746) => 0.03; 8.06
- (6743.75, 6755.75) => 0.00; 8.35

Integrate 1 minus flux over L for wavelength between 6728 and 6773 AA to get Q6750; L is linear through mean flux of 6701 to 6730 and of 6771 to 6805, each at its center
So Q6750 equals -0.54 AA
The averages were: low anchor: 8.09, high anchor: 8.08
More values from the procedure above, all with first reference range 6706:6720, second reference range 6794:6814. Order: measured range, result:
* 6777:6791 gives -0.4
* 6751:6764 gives -0.4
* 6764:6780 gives -0.4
